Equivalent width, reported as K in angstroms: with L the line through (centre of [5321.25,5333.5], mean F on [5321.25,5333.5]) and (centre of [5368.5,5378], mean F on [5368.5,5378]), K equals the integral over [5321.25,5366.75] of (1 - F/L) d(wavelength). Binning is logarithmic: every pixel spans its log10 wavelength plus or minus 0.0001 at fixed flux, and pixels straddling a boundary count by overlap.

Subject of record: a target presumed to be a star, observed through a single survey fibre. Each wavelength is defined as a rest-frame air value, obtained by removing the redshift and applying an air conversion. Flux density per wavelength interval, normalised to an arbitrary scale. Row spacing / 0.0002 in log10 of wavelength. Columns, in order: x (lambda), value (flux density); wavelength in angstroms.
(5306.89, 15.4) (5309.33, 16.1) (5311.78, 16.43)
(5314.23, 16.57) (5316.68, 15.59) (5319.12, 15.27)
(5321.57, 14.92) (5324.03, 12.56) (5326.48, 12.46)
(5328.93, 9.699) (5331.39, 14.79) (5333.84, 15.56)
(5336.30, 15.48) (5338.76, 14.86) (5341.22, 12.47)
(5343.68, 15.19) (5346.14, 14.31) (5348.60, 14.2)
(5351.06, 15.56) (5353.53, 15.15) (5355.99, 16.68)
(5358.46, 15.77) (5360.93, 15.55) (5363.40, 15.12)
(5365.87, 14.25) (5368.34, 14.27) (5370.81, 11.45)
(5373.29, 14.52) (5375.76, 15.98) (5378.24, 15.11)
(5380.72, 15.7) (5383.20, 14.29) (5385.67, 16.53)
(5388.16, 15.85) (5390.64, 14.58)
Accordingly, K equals -3.6 angstroms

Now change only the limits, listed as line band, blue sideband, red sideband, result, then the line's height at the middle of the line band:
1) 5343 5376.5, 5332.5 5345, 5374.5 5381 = 0.7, 15.2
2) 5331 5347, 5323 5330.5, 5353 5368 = -2.1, 13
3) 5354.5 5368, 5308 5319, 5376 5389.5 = 0.3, 15.7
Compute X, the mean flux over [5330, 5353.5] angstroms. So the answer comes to 14.7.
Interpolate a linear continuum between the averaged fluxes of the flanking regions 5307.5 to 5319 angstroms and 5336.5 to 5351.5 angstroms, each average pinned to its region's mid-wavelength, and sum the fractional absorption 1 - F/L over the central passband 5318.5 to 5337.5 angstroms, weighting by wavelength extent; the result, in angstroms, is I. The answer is 1.8 angstroms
